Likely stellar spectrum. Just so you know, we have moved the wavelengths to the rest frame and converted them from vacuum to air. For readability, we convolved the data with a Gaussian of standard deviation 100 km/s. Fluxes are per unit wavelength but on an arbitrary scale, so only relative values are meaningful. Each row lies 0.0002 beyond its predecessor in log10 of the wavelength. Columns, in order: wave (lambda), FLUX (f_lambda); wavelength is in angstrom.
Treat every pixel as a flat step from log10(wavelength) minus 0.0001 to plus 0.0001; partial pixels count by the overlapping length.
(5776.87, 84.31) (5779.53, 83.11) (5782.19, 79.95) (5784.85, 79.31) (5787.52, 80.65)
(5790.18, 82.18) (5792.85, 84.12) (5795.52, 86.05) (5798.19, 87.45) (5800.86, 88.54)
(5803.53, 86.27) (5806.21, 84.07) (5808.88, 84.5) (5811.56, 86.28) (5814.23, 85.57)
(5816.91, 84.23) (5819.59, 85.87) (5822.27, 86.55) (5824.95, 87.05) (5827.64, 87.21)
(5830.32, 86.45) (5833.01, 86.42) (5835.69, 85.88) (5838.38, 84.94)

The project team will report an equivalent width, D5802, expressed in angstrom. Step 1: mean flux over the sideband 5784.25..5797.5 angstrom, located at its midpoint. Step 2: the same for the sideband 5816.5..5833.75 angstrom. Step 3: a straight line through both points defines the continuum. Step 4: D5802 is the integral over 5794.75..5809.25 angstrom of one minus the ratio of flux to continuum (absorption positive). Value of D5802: -0.4 angstrom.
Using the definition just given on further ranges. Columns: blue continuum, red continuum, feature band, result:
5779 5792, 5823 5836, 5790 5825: -0.8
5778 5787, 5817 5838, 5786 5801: -0.4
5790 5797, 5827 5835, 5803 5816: 0.0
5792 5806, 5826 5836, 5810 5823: 0.1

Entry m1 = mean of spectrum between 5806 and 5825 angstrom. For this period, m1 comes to 85.5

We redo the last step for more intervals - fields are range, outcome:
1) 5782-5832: 85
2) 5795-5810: 86.2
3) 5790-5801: 85.7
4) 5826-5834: 86.6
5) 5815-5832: 86.2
